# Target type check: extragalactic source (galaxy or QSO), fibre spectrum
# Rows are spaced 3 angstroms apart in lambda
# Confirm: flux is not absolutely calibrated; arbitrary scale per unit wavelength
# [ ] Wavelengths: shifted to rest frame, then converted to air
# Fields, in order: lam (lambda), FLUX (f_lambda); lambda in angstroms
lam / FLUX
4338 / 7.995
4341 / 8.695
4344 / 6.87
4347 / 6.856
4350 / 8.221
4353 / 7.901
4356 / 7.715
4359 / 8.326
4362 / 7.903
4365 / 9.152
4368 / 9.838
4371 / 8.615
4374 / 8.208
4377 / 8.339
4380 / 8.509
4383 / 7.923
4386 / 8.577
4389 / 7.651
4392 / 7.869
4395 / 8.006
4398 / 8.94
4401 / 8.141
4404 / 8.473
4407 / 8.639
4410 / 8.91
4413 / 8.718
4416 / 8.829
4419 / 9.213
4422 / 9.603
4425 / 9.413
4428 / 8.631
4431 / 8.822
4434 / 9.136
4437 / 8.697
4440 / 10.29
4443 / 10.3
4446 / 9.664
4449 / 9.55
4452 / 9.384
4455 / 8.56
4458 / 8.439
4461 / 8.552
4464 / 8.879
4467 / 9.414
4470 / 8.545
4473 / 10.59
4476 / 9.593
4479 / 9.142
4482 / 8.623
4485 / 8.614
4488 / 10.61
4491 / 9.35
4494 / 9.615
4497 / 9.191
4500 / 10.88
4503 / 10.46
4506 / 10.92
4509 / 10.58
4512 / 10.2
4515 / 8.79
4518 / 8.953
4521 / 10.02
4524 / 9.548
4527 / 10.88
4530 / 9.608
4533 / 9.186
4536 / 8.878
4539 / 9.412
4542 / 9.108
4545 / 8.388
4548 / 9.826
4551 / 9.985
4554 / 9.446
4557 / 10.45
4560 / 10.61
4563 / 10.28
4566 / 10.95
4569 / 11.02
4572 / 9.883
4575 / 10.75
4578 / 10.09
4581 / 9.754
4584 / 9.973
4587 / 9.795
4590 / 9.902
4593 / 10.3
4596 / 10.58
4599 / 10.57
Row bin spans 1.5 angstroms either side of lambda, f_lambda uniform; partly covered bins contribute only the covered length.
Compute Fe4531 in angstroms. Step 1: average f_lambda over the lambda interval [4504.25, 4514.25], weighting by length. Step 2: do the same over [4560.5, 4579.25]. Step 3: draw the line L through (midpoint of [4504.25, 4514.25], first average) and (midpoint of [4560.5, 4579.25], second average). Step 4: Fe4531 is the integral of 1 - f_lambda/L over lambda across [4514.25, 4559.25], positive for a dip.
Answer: 4.0 angstroms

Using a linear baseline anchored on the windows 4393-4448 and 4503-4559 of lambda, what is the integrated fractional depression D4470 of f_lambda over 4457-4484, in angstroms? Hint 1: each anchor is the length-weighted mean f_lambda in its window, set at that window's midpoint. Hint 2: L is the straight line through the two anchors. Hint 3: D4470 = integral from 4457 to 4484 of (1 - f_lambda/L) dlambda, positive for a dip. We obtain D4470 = 0.7 angstroms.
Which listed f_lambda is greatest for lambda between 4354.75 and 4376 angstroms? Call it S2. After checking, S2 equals 9.838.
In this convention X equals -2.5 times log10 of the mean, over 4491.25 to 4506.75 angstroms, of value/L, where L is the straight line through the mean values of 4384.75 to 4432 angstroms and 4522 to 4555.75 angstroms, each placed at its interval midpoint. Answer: -0.10 mag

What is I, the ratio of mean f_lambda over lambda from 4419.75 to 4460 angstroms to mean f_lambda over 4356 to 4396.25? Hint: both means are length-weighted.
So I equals 1.11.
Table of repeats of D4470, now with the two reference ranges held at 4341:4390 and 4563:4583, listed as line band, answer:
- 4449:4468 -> 0.5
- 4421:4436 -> -0.4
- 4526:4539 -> 0.5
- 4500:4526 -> -0.7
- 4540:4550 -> 0.9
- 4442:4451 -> -0.7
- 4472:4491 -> -0.1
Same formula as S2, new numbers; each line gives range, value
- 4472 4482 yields 10.59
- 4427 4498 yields 10.61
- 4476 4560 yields 10.92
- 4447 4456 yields 9.55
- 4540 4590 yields 11.02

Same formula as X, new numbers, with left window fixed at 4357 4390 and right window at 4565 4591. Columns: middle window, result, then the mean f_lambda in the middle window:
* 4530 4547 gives 0.09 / 9.07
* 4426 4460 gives -0.02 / 9.22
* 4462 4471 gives 0.04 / 8.95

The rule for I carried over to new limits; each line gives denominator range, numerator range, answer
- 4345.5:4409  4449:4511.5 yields 1.15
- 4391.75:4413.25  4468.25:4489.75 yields 1.11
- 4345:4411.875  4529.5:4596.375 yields 1.19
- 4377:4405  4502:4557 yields 1.18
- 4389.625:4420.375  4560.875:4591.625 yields 1.20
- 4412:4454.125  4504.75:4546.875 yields 1.03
